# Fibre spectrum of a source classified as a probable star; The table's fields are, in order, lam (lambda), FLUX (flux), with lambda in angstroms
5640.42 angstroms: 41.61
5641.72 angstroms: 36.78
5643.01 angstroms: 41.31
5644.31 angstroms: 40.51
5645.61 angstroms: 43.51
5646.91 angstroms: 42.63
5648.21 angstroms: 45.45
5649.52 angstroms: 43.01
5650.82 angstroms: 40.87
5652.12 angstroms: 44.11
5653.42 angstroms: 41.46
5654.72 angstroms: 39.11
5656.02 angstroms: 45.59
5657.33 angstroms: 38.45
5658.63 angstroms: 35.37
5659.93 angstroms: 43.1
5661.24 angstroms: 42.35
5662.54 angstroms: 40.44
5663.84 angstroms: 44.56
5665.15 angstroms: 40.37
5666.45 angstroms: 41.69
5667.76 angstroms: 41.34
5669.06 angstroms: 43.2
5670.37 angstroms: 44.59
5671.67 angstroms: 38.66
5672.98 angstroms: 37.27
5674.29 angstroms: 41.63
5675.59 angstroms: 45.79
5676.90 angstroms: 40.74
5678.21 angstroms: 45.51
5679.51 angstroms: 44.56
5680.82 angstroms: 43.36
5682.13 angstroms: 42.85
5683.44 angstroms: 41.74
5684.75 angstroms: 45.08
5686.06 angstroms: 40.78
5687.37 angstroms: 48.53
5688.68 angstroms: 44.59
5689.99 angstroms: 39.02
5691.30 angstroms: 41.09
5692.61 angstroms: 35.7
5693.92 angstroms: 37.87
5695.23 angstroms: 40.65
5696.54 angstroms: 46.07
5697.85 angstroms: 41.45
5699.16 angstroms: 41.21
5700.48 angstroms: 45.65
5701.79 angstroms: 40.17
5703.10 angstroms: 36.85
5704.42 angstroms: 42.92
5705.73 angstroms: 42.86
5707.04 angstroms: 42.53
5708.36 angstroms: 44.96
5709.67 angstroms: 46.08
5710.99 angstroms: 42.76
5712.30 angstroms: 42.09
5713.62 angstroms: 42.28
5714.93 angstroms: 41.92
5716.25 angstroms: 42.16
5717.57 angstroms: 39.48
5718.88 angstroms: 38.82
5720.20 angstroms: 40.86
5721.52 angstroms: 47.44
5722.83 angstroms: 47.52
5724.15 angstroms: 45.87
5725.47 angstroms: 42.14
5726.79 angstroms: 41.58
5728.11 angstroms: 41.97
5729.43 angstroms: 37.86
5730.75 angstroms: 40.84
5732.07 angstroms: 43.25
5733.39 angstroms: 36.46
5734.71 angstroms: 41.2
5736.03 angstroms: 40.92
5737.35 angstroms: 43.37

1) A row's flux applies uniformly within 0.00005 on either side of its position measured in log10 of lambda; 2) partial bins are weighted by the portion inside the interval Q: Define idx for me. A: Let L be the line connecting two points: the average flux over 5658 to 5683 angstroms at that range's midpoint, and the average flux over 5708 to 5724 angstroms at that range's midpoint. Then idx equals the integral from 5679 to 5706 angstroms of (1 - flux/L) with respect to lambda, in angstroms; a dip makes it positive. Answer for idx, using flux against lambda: 0.3 angstroms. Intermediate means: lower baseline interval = 42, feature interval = 42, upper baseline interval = 43.1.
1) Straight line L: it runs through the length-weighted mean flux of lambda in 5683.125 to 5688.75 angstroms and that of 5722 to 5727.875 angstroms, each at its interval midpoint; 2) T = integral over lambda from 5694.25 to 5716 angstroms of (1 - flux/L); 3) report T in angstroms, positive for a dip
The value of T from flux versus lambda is 0.9 angstroms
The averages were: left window 44.2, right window 44.2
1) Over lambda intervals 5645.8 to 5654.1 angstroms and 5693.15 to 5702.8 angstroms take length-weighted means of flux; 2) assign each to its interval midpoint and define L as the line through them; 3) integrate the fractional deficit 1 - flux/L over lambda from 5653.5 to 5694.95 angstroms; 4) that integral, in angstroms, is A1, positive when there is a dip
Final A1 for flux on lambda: 0.5 angstroms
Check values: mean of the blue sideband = 42.9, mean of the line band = 41.8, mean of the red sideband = 41.6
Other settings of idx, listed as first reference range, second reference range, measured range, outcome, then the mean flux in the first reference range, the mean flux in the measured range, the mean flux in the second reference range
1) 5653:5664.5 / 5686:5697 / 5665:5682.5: -0.4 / 41.1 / 42.3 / 41.6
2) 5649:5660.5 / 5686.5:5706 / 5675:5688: -0.8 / 41.2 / 43.9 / 41.6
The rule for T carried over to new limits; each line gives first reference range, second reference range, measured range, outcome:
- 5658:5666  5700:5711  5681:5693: -0.1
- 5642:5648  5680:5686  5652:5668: 0.4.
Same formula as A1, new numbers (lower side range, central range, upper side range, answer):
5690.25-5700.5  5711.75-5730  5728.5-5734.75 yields -1.0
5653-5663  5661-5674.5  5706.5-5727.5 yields -0.1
